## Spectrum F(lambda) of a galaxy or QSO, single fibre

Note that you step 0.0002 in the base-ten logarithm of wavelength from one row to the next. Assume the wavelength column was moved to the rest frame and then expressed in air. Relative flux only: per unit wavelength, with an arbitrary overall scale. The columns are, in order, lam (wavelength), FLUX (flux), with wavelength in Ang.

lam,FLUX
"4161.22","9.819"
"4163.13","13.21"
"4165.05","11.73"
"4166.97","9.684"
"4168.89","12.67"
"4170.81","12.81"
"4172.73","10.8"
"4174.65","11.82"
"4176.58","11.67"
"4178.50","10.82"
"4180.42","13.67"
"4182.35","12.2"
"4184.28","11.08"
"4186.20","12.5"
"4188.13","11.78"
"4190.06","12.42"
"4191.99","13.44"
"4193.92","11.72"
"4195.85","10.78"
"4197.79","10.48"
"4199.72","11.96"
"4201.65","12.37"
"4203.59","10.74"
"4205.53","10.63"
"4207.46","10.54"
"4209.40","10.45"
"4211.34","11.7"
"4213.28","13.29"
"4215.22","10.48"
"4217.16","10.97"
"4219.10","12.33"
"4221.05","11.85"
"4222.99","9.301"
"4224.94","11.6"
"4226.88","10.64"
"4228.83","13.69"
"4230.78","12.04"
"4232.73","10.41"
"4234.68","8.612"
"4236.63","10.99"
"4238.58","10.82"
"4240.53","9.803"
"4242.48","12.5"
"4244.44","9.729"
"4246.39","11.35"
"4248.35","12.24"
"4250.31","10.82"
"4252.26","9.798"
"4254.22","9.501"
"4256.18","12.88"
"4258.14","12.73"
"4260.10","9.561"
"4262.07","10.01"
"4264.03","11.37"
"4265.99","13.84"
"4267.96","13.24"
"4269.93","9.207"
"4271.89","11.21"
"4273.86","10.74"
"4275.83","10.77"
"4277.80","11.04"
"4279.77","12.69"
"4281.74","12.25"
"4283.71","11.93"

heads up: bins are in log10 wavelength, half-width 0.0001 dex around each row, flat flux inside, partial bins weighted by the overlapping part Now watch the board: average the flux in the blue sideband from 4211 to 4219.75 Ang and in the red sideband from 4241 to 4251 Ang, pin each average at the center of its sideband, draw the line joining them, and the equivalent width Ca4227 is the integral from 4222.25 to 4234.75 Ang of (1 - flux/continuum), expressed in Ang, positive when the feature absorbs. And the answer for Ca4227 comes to 0.5 Ang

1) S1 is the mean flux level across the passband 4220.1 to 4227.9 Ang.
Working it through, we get 10.9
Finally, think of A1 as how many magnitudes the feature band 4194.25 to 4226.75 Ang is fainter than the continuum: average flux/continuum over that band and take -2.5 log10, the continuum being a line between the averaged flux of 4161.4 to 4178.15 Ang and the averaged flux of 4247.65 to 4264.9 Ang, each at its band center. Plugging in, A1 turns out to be 0.01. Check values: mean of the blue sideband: 11.7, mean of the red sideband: 11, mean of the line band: 11.2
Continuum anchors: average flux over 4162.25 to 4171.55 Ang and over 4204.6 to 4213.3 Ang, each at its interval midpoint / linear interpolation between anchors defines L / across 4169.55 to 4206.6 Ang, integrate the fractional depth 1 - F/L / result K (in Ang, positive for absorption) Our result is -0.7 Ang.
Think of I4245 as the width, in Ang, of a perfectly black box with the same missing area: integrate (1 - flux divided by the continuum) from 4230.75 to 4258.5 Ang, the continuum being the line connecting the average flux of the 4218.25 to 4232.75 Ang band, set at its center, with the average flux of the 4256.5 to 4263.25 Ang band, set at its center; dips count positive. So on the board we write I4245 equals 0.9 Ang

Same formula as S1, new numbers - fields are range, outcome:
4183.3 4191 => 11.9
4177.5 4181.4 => 12.3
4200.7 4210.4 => 10.9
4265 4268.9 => 13.5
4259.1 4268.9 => 11.6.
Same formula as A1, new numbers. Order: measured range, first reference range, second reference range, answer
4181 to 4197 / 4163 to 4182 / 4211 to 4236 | -0.032 mag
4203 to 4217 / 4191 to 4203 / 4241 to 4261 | 0.045 mag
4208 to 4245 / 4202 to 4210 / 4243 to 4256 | -0.037 mag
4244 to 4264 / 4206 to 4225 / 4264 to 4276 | 0.051 mag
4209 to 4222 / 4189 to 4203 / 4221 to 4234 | -0.013 mag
